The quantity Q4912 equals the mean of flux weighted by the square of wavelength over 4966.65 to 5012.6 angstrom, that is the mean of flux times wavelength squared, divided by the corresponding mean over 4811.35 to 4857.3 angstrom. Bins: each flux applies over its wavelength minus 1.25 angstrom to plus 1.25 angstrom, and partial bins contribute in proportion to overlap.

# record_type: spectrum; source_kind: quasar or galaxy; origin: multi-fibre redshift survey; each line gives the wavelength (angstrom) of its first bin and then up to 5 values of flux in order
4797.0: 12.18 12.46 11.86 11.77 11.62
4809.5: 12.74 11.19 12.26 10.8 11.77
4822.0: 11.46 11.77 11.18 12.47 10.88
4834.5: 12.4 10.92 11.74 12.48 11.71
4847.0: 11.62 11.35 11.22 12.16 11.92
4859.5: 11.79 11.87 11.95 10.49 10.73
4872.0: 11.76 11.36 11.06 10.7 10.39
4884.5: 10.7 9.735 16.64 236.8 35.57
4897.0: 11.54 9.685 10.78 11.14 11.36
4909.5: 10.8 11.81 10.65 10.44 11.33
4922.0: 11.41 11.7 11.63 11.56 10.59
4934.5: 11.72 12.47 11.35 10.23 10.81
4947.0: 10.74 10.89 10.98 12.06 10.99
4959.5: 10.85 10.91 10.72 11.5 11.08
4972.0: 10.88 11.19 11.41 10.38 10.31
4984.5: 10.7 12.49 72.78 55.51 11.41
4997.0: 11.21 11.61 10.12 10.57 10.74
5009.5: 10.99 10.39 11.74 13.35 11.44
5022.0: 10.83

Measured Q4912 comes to 1.5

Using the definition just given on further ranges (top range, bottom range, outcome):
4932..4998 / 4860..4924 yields 0.74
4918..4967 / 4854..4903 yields 0.48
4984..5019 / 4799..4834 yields 1.73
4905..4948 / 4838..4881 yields 1.00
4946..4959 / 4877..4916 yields 0.42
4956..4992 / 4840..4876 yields 1.53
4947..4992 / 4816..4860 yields 1.43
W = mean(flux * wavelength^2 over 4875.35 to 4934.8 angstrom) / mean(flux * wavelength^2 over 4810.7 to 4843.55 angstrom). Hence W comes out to 1.92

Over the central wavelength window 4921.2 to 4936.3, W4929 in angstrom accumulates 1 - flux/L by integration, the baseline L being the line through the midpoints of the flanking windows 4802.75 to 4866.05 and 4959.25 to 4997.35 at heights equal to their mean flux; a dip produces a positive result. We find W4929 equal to 4.2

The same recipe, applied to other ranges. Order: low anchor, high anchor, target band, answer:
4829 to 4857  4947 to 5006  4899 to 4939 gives 7.70 angstrom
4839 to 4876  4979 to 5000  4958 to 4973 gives 7.35 angstrom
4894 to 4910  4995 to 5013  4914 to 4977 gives 6.29 angstrom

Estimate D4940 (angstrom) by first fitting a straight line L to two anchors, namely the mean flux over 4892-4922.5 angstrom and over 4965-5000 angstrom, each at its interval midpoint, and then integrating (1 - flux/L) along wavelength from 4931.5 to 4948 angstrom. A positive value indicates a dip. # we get 7.62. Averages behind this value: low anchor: 22.3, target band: 11.2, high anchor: 18.7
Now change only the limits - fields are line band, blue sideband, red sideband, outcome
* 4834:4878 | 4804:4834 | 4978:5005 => 6.54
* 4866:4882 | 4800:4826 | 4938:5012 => 2.29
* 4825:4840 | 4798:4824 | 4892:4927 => 2.36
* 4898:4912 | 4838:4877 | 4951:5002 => 2.72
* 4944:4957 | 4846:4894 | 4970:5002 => 6.02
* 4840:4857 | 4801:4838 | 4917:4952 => -0.30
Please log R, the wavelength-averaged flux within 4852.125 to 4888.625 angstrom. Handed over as 11.2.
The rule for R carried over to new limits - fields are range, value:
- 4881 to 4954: 19.8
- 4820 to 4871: 11.6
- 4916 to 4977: 11.2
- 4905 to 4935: 11.2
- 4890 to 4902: 63.3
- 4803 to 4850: 11.7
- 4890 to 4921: 31.3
